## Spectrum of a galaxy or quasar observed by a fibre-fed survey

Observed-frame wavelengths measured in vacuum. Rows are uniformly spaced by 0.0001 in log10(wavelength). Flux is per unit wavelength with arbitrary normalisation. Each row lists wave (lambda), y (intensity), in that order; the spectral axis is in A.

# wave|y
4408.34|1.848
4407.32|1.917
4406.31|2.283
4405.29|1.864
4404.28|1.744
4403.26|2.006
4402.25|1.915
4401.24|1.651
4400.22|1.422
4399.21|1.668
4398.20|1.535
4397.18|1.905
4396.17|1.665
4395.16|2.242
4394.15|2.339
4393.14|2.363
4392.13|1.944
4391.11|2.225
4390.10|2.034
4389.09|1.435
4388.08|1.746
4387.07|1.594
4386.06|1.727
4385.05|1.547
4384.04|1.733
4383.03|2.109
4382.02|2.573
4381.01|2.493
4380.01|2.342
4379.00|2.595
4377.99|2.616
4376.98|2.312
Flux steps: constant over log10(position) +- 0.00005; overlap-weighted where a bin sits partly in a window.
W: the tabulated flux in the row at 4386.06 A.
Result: 1.727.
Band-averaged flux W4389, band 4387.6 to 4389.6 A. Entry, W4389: 1.59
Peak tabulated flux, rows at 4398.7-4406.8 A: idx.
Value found 2.283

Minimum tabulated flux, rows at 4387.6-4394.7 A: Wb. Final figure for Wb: 1.435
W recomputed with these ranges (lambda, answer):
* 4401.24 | 1.651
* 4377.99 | 2.616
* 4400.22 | 1.422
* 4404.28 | 1.744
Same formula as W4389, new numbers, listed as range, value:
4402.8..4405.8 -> 1.87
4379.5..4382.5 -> 2.47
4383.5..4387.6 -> 1.65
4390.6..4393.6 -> 2.17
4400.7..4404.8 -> 1.83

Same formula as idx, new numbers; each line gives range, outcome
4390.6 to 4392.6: 2.225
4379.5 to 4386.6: 2.573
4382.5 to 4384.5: 2.109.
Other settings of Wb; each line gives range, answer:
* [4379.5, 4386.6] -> 1.547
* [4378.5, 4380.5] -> 2.342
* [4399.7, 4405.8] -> 1.422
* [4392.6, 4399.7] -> 1.535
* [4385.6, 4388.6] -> 1.594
